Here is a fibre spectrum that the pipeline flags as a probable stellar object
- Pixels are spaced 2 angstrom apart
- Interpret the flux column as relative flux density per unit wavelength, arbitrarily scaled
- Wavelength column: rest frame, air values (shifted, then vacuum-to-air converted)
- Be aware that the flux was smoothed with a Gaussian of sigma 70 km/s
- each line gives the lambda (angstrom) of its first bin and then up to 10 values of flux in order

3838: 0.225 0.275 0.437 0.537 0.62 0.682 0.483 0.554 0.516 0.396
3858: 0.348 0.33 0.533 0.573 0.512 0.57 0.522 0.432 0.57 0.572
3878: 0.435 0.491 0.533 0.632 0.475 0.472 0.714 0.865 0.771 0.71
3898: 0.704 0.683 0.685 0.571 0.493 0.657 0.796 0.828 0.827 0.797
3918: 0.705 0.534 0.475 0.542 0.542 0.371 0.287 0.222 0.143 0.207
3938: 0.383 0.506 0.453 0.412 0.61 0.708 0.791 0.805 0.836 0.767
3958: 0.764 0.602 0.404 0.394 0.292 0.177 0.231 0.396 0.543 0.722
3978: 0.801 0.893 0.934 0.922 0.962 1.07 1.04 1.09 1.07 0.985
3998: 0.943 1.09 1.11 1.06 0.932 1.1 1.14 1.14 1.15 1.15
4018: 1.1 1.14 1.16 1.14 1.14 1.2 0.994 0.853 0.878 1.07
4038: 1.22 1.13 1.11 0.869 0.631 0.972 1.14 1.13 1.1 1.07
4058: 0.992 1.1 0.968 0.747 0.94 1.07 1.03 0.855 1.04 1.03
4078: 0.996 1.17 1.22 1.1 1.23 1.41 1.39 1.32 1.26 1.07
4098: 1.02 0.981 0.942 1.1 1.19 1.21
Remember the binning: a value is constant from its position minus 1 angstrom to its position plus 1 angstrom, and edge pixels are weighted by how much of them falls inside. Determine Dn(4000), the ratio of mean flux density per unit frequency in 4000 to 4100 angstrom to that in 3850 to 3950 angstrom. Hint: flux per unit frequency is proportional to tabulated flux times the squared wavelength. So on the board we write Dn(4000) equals 2.13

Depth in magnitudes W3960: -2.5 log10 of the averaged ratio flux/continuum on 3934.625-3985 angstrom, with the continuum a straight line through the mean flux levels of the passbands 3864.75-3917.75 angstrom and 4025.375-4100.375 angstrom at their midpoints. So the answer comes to 0.360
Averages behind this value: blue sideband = 0.628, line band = 0.579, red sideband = 1.06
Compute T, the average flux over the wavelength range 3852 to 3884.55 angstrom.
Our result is 0.498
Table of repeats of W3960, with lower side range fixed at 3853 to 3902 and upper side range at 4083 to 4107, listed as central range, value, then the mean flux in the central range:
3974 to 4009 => -0.11 mag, 0.971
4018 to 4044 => -0.10 mag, 1.08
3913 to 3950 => 0.39 mag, 0.493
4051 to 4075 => 0.08 mag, 1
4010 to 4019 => -0.20 mag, 1.14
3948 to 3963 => 0.10 mag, 0.71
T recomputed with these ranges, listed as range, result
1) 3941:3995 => 0.692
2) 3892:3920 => 0.709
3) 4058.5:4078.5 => 0.977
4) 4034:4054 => 1.03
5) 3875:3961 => 0.59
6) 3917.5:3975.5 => 0.486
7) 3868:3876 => 0.524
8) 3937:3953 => 0.584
